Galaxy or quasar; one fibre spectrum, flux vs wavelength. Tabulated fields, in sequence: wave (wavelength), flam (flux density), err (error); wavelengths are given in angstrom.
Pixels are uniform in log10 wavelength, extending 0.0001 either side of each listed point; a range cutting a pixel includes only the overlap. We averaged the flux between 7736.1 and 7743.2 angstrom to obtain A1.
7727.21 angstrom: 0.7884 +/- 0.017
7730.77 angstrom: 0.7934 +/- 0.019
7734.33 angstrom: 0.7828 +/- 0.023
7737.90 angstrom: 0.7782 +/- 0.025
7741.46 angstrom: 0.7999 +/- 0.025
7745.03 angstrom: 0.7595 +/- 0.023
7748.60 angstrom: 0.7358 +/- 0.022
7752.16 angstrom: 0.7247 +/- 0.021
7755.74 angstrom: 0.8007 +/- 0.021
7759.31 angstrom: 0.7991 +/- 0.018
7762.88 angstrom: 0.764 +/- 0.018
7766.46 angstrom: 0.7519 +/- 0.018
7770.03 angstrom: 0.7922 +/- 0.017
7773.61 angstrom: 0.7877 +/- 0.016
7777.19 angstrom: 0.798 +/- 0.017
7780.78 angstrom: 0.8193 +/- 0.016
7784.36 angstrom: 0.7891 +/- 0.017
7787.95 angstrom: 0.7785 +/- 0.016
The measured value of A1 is 0.789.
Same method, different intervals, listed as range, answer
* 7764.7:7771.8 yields 0.773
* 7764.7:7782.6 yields 0.79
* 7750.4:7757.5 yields 0.762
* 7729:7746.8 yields 0.782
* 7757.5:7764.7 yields 0.782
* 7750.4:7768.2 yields 0.768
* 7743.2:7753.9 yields 0.74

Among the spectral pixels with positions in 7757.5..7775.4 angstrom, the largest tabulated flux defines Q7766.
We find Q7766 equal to 0.7991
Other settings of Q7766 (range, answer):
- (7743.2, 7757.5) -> 0.8007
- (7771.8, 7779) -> 0.798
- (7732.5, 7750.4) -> 0.7999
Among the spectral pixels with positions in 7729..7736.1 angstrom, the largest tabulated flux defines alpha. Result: 0.7934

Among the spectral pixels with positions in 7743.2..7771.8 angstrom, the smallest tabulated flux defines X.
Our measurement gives 0.7247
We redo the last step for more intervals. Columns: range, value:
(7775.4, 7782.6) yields 0.798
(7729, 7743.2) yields 0.7782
